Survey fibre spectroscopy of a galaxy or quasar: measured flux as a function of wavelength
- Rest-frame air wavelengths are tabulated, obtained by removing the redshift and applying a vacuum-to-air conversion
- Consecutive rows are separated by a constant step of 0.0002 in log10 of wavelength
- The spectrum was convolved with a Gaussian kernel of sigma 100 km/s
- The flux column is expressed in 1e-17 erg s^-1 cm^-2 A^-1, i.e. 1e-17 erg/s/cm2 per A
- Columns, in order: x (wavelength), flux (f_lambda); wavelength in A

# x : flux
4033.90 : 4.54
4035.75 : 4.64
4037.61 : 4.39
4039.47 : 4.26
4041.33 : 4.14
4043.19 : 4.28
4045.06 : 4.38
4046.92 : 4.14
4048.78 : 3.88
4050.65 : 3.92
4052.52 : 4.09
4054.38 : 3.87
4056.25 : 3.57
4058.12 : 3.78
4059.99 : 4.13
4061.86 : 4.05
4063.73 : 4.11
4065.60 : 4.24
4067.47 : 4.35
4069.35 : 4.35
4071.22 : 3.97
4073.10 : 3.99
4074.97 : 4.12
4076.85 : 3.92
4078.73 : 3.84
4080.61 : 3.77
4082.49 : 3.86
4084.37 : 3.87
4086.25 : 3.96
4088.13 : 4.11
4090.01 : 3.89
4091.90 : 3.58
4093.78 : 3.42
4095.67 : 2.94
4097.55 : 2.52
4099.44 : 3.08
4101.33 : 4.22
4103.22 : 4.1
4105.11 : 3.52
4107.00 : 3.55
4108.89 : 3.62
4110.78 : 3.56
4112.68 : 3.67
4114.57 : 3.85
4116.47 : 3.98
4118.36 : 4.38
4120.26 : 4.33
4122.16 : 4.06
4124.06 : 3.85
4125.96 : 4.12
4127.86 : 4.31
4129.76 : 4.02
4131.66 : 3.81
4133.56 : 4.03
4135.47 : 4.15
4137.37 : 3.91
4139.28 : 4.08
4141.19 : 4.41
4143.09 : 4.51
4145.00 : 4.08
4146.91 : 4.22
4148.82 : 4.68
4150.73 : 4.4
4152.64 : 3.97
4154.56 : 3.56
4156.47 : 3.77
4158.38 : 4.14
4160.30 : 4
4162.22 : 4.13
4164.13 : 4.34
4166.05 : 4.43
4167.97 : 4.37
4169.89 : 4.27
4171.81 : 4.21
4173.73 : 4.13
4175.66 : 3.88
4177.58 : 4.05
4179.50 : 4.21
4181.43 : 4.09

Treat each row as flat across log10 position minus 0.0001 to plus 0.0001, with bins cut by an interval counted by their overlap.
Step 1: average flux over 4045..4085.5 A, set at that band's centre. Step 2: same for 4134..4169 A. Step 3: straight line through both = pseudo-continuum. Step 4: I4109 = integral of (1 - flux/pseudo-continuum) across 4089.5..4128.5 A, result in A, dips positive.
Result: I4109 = 3.4 A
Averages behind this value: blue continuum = 4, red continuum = 4.17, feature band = 3.73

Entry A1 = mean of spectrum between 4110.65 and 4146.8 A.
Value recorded 4.07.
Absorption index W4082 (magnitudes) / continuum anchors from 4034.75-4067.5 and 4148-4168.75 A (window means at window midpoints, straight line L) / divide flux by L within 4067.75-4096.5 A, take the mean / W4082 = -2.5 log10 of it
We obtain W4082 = 0.075 mag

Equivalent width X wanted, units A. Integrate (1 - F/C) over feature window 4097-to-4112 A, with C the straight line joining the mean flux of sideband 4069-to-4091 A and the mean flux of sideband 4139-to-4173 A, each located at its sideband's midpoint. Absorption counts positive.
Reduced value 1.8 A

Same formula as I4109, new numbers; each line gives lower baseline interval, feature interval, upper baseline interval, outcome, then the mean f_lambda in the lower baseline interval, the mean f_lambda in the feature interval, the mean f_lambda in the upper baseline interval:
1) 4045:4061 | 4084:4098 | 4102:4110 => 0.8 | 3.95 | 3.56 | 3.71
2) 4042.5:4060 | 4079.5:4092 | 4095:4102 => -1.8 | 3.99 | 3.88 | 3.16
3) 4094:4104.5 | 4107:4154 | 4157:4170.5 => -3.5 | 3.38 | 4.07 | 4.22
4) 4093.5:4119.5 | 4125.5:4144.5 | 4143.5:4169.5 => -1.0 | 3.61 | 4.14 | 4.17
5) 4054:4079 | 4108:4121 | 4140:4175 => 0.7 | 4.03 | 3.91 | 4.2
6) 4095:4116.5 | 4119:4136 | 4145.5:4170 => -1.2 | 3.54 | 4.08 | 4.17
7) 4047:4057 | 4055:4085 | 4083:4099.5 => -2.2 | 3.89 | 3.99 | 3.52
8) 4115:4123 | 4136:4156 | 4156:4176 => 0.0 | 4.17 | 4.17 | 4.17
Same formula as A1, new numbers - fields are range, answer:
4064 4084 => 4.04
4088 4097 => 3.5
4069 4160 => 3.92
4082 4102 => 3.57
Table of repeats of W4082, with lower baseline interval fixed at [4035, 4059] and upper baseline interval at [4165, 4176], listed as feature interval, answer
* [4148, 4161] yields 0.04 mag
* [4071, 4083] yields 0.06 mag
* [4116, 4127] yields 0.01 mag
